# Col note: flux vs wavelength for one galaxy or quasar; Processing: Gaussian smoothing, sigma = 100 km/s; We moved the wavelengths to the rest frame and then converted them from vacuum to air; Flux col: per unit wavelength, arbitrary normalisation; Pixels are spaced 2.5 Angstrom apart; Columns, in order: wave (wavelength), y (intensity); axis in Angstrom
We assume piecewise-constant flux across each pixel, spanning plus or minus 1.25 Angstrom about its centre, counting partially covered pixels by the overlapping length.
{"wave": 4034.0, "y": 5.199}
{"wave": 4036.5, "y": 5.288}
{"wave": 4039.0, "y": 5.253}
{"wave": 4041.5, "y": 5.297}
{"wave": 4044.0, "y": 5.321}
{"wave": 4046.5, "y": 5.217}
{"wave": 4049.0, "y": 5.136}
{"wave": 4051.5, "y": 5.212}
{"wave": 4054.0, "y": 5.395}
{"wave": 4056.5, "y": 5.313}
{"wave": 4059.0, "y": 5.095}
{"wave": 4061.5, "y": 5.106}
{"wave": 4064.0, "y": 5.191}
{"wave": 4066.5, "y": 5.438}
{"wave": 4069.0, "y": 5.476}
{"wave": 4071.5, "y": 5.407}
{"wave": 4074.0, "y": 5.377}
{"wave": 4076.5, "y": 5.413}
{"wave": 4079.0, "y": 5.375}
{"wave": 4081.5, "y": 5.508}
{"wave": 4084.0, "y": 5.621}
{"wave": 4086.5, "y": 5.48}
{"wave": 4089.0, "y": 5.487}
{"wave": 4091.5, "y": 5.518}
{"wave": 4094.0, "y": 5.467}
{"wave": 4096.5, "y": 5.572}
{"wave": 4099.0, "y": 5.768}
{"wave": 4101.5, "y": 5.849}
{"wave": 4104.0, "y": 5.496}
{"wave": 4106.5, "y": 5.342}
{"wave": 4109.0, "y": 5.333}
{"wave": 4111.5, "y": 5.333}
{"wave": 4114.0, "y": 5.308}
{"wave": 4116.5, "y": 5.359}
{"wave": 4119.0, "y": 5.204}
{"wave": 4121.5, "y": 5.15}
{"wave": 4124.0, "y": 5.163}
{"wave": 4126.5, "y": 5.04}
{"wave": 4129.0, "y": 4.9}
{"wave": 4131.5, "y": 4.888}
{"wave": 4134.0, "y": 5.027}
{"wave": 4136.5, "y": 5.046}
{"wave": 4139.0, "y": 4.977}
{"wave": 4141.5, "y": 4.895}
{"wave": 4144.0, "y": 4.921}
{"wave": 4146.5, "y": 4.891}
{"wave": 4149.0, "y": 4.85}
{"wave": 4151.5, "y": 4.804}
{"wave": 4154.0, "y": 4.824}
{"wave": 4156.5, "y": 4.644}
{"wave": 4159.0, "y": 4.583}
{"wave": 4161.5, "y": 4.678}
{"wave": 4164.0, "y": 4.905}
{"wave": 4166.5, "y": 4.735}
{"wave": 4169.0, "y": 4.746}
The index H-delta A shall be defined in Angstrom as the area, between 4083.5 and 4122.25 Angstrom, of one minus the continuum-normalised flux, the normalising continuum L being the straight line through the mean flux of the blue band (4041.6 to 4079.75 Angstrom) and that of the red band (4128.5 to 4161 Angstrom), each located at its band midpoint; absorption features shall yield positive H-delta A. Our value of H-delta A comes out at -2.9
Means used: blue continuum 5.3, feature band 5.46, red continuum 4.86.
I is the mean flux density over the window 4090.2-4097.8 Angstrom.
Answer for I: 5.52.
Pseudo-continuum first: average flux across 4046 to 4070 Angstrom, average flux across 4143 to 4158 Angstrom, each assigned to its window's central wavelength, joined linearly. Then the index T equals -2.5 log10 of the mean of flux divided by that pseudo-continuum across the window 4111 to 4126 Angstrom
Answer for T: -0.06 mag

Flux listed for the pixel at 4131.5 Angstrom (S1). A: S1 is 4.888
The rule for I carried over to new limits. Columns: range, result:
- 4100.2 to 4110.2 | 5.51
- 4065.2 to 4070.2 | 5.45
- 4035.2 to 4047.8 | 5.27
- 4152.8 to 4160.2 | 4.68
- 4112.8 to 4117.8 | 5.33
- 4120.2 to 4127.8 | 5.12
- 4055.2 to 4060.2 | 5.21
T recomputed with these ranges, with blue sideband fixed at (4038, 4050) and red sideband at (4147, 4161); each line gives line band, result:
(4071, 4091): -0.079 mag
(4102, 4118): -0.092 mag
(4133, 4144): -0.036 mag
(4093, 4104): -0.133 mag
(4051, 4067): -0.013 mag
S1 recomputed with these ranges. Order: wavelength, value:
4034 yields 5.199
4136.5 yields 5.046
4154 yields 4.824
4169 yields 4.746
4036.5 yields 5.288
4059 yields 5.095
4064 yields 5.191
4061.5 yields 5.106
